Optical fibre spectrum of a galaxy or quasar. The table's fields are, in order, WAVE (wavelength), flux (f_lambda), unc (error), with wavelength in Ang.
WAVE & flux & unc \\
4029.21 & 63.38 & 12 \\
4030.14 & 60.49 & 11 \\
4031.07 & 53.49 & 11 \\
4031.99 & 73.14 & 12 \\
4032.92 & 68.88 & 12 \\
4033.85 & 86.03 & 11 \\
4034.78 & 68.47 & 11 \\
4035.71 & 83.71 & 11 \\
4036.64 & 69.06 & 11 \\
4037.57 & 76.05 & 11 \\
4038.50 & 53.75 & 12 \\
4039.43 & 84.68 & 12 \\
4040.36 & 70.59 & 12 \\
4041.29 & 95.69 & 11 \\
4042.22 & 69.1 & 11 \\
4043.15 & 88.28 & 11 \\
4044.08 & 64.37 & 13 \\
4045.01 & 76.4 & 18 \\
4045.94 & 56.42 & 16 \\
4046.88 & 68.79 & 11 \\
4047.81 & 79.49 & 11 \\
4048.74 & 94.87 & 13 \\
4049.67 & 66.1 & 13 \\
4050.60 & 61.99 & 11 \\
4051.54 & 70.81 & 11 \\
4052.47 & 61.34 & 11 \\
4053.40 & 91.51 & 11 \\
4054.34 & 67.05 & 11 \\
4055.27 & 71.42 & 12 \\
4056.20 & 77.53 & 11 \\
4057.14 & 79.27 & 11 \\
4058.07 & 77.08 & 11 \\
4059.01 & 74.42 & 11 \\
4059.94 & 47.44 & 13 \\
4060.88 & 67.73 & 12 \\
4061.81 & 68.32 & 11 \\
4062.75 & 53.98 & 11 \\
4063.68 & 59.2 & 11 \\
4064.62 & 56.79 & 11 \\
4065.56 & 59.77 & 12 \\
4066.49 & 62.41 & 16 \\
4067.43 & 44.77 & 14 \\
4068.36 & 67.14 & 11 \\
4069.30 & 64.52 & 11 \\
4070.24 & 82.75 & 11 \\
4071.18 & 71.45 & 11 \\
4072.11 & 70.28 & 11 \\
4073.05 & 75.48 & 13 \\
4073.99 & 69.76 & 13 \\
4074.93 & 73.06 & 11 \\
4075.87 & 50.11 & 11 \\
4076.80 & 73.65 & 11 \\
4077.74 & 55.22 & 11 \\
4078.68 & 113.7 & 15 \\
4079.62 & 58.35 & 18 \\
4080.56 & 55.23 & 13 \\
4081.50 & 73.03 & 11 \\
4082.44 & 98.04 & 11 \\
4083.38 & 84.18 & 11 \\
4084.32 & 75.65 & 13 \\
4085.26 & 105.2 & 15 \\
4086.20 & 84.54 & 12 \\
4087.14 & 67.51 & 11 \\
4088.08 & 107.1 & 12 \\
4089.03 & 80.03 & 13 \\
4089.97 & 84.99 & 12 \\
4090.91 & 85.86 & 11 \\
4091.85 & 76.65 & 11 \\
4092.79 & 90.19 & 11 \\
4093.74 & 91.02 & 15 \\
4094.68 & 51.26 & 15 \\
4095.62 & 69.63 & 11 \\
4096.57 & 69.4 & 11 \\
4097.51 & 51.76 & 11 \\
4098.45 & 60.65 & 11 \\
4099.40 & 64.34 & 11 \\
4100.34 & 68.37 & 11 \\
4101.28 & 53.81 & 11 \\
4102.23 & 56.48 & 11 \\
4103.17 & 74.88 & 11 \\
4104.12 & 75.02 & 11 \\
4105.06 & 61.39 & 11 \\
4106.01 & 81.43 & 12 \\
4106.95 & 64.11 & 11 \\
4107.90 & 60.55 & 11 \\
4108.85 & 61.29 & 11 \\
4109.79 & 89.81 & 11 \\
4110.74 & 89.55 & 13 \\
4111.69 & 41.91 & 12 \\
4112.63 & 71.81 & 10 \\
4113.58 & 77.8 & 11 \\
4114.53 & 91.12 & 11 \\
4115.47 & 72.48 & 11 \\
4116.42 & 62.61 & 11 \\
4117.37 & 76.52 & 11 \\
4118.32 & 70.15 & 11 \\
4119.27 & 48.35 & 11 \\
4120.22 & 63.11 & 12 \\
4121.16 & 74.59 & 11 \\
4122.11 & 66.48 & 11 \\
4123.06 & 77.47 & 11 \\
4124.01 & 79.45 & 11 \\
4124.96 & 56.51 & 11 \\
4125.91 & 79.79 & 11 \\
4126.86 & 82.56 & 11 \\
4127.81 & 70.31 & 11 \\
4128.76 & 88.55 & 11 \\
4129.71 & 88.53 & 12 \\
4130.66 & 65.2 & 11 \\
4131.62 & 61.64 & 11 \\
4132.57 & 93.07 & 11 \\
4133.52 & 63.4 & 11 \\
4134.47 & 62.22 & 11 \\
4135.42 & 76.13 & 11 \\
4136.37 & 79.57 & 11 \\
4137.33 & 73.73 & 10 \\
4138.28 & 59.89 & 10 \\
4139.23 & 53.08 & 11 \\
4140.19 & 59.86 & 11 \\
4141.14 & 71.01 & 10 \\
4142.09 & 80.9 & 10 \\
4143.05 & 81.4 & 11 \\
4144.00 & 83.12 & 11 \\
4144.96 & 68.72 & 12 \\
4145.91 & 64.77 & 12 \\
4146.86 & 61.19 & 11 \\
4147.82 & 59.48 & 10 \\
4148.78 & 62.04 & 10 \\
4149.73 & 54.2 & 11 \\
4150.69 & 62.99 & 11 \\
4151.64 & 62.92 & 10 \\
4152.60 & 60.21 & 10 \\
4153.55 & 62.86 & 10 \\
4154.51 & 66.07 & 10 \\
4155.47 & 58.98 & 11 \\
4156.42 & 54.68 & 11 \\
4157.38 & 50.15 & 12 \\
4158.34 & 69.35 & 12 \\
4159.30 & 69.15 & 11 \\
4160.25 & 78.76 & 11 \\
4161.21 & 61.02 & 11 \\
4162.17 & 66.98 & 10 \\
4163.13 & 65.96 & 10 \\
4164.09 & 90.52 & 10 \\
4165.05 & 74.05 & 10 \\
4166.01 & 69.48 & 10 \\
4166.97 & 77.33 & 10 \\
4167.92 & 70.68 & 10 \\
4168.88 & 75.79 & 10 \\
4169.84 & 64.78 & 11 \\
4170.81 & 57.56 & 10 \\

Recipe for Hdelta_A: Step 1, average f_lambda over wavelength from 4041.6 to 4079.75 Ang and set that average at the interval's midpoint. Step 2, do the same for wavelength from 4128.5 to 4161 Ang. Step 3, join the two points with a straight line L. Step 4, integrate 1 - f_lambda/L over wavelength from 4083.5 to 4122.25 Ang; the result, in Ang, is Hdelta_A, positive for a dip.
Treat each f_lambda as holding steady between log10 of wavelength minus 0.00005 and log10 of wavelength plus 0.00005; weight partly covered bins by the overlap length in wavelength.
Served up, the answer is -2.2 Ang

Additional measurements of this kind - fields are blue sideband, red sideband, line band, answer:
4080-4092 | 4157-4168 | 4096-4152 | 5.41 Ang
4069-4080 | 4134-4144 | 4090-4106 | 0.38 Ang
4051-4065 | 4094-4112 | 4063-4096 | -3.28 Ang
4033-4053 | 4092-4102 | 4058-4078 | 1.67 Ang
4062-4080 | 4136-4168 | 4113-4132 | -1.65 Ang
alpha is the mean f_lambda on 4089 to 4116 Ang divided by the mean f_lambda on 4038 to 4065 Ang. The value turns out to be 1.0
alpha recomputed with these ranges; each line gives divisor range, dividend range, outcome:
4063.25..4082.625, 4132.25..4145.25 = 1.06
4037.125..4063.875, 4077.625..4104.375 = 1.05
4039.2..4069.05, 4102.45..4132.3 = 1.03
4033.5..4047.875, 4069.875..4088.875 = 1.04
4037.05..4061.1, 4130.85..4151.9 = 0.93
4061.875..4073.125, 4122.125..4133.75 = 1.18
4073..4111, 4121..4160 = 0.93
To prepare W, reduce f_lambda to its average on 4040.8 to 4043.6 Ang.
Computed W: 84.3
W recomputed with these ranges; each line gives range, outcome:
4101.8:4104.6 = 69.1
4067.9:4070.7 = 71.3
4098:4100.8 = 64.4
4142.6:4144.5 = 82.1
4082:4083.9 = 90.6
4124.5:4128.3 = 72.4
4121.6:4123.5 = 71.9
